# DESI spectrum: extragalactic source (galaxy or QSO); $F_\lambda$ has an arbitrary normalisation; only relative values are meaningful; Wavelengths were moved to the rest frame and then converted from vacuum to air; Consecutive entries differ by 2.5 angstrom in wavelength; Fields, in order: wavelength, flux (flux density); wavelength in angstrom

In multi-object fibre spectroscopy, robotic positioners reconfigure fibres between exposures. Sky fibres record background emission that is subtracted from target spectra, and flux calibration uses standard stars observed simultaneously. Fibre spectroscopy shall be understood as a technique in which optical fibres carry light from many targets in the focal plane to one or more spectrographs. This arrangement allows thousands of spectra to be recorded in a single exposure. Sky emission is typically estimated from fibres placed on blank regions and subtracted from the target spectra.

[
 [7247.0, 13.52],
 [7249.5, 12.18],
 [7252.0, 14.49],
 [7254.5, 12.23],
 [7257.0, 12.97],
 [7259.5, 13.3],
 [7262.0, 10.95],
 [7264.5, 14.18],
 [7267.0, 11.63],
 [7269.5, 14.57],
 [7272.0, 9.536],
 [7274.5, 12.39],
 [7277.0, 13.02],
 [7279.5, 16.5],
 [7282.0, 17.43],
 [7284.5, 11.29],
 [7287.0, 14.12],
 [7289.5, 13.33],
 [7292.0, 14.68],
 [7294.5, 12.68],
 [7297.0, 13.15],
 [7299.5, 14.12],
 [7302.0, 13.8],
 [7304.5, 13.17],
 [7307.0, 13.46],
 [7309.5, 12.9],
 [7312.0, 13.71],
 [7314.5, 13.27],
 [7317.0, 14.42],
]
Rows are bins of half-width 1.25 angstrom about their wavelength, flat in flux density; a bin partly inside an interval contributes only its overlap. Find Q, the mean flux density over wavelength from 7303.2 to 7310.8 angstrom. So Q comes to 13.2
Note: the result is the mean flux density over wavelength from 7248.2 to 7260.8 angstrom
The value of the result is 13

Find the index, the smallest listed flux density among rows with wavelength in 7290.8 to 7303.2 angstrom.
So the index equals 12.68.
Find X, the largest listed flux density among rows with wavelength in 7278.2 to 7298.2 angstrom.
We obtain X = 17.43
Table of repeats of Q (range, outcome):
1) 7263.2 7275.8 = 12.5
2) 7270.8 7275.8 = 11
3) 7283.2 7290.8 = 13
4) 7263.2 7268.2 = 12.9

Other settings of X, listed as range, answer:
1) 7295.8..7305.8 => 14.12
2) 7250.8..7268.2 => 14.49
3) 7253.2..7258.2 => 12.97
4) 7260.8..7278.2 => 14.57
